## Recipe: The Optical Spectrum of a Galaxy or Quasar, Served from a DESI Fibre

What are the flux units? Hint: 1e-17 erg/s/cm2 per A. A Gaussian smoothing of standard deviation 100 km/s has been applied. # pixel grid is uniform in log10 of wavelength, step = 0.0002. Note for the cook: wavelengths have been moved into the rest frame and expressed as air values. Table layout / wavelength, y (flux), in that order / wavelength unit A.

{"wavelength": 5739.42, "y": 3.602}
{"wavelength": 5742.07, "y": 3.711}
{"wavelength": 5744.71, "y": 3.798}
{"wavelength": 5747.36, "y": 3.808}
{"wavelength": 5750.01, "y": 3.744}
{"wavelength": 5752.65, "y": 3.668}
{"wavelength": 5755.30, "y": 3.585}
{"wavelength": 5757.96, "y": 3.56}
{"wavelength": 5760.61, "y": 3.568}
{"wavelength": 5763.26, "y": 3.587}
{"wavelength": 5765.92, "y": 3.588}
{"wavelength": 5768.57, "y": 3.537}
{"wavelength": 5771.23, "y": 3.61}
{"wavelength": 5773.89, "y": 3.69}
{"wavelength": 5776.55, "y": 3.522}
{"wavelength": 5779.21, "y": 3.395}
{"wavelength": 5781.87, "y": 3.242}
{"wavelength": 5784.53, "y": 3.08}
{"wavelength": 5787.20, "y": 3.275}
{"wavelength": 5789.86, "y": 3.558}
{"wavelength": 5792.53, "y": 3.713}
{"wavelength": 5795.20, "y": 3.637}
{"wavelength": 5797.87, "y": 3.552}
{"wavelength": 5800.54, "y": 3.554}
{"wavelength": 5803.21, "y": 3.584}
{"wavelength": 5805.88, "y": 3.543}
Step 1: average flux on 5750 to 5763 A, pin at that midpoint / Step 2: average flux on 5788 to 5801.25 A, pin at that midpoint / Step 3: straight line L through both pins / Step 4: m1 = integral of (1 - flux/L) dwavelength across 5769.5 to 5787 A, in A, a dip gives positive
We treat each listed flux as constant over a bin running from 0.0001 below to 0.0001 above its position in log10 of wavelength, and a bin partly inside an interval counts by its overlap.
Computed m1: 0.90 A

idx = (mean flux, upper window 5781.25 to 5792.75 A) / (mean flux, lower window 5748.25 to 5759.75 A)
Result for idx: 0.92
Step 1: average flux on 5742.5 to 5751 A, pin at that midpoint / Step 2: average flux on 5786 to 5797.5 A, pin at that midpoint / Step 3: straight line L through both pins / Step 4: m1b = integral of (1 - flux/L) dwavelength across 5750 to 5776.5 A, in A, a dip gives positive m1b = 0.6 A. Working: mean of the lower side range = 3.78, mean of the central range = 3.6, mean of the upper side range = 3.55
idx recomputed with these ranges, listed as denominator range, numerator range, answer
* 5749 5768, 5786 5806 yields 0.98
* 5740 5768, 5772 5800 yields 0.95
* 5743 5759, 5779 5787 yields 0.87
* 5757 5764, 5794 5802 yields 1.00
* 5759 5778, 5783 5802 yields 0.97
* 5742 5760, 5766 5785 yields 0.94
